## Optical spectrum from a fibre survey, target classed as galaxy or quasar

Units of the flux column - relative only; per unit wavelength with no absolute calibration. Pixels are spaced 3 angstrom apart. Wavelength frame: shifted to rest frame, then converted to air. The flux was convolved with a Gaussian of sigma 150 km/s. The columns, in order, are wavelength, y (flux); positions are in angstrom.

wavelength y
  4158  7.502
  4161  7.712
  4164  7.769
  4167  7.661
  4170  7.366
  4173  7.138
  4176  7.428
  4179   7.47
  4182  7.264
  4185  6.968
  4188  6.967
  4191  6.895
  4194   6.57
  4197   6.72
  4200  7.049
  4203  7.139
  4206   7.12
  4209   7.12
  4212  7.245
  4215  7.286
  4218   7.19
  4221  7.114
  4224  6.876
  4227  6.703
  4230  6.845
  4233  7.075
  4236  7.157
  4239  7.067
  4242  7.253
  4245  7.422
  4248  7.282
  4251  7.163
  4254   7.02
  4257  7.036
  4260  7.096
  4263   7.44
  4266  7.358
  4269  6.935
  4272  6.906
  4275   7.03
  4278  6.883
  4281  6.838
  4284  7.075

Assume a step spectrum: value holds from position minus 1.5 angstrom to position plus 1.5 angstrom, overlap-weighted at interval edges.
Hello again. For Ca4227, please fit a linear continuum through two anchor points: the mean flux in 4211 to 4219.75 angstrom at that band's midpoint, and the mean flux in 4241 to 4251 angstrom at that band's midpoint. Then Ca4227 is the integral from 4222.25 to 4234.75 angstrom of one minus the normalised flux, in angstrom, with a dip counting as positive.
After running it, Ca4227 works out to 0.7 angstrom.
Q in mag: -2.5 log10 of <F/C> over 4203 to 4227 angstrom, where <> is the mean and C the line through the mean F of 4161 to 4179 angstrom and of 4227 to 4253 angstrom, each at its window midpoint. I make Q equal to 0.02 mag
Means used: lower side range 7.49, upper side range 7.13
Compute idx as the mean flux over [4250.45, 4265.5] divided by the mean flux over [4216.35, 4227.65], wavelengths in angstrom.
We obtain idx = 1.02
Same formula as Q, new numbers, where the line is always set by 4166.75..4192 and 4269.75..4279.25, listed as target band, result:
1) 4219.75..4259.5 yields -0.01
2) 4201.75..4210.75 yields 0.00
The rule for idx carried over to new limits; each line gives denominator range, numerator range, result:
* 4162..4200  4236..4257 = 1.00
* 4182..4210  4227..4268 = 1.03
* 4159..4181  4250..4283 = 0.94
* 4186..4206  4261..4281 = 1.02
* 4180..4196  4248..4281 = 1.02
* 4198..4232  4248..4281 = 1.00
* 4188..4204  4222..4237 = 1.01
